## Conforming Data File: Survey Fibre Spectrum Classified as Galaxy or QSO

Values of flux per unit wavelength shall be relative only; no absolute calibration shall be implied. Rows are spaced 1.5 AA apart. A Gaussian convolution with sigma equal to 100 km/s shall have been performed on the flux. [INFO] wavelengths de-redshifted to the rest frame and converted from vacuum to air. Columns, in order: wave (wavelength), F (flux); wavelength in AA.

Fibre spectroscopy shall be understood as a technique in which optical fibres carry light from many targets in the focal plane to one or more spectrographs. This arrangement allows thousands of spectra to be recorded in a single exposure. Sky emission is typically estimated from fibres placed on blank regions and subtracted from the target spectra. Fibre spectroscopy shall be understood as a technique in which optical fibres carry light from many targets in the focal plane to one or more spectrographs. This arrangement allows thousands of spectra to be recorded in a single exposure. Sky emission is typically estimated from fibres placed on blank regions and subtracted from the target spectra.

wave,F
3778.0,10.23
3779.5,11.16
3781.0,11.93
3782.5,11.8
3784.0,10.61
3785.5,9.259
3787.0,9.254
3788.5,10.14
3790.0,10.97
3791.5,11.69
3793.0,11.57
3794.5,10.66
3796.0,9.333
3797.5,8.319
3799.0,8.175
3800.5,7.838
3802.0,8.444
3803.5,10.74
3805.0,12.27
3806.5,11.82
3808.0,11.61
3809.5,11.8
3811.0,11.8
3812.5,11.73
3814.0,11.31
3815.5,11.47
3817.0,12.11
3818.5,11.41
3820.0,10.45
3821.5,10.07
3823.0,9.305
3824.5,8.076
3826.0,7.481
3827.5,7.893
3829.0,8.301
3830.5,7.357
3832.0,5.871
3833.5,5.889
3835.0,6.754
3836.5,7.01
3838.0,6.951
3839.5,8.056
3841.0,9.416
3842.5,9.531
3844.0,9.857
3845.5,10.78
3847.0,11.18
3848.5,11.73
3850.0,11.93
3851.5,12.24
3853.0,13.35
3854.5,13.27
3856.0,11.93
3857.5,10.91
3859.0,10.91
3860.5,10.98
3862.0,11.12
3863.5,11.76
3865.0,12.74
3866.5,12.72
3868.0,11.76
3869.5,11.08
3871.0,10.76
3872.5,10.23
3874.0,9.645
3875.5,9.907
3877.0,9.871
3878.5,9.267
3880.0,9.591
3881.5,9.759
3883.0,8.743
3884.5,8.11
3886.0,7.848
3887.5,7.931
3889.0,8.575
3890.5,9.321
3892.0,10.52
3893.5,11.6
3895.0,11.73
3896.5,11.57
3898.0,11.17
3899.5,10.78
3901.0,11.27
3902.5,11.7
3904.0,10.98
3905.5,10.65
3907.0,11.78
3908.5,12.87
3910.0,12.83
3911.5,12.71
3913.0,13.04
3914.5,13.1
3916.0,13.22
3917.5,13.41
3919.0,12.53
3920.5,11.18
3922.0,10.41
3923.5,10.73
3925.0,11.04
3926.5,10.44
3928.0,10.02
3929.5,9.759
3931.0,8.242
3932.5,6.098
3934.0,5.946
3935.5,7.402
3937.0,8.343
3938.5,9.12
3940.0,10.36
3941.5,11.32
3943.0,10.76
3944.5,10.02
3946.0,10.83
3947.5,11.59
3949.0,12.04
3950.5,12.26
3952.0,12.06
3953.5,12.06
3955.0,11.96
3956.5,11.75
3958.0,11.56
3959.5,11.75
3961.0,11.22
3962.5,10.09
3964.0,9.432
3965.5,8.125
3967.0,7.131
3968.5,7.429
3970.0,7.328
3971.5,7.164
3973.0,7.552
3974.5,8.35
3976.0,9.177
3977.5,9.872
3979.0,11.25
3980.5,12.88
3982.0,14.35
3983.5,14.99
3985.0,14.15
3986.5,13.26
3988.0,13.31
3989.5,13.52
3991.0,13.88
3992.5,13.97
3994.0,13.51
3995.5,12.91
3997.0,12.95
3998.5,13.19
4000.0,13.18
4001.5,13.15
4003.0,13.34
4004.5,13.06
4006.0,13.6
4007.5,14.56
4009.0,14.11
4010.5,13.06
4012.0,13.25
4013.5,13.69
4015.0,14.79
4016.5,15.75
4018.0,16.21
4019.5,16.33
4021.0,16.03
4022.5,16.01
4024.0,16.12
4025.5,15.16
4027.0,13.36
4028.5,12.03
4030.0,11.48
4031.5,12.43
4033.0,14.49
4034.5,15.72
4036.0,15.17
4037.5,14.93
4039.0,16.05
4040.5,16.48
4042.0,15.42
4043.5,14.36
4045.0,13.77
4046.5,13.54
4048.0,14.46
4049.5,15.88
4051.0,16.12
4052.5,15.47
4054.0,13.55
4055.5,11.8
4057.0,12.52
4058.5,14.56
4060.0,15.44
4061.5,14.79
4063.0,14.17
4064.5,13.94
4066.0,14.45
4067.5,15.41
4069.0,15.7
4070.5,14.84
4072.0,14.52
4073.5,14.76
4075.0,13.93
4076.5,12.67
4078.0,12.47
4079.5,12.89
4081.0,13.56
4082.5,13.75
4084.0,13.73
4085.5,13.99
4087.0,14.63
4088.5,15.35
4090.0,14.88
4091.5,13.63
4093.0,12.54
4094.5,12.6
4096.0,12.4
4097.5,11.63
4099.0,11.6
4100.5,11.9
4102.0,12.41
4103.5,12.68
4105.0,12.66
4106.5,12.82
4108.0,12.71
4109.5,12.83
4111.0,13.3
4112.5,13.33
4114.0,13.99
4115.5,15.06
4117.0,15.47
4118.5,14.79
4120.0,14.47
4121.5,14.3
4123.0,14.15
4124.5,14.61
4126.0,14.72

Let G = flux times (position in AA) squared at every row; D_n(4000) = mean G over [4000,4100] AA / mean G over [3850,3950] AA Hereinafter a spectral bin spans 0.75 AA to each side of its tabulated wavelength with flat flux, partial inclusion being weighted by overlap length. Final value 1.42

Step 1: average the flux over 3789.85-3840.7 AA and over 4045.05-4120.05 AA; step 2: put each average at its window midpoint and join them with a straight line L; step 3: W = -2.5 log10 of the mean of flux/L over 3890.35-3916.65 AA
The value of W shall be -0.08 mag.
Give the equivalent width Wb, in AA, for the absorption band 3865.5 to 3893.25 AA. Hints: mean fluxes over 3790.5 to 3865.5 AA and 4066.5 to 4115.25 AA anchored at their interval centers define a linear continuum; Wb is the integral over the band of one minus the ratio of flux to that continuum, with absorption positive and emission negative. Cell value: 2.5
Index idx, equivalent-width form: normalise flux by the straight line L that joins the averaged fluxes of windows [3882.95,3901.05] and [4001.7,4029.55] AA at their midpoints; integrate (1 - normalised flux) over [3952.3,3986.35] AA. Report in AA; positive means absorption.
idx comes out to 6.0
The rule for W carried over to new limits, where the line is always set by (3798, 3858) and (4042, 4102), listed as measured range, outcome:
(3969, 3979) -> 0.41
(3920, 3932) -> 0.14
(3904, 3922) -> -0.09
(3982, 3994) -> -0.11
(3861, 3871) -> -0.12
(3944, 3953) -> 0.03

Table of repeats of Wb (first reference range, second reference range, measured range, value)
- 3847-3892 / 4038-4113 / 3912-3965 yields 4.48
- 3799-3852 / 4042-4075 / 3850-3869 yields -2.87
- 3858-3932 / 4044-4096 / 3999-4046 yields -4.24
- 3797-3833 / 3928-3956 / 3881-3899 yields 0.33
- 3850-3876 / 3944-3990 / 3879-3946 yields 4.81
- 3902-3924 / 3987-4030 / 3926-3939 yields 4.33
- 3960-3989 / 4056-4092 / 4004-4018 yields -2.76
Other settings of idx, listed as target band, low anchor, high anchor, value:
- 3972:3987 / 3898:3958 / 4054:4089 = 0.7 AA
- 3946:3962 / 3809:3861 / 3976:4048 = 1.1 AA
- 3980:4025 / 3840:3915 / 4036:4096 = -3.3 AA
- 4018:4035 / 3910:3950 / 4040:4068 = -1.1 AA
